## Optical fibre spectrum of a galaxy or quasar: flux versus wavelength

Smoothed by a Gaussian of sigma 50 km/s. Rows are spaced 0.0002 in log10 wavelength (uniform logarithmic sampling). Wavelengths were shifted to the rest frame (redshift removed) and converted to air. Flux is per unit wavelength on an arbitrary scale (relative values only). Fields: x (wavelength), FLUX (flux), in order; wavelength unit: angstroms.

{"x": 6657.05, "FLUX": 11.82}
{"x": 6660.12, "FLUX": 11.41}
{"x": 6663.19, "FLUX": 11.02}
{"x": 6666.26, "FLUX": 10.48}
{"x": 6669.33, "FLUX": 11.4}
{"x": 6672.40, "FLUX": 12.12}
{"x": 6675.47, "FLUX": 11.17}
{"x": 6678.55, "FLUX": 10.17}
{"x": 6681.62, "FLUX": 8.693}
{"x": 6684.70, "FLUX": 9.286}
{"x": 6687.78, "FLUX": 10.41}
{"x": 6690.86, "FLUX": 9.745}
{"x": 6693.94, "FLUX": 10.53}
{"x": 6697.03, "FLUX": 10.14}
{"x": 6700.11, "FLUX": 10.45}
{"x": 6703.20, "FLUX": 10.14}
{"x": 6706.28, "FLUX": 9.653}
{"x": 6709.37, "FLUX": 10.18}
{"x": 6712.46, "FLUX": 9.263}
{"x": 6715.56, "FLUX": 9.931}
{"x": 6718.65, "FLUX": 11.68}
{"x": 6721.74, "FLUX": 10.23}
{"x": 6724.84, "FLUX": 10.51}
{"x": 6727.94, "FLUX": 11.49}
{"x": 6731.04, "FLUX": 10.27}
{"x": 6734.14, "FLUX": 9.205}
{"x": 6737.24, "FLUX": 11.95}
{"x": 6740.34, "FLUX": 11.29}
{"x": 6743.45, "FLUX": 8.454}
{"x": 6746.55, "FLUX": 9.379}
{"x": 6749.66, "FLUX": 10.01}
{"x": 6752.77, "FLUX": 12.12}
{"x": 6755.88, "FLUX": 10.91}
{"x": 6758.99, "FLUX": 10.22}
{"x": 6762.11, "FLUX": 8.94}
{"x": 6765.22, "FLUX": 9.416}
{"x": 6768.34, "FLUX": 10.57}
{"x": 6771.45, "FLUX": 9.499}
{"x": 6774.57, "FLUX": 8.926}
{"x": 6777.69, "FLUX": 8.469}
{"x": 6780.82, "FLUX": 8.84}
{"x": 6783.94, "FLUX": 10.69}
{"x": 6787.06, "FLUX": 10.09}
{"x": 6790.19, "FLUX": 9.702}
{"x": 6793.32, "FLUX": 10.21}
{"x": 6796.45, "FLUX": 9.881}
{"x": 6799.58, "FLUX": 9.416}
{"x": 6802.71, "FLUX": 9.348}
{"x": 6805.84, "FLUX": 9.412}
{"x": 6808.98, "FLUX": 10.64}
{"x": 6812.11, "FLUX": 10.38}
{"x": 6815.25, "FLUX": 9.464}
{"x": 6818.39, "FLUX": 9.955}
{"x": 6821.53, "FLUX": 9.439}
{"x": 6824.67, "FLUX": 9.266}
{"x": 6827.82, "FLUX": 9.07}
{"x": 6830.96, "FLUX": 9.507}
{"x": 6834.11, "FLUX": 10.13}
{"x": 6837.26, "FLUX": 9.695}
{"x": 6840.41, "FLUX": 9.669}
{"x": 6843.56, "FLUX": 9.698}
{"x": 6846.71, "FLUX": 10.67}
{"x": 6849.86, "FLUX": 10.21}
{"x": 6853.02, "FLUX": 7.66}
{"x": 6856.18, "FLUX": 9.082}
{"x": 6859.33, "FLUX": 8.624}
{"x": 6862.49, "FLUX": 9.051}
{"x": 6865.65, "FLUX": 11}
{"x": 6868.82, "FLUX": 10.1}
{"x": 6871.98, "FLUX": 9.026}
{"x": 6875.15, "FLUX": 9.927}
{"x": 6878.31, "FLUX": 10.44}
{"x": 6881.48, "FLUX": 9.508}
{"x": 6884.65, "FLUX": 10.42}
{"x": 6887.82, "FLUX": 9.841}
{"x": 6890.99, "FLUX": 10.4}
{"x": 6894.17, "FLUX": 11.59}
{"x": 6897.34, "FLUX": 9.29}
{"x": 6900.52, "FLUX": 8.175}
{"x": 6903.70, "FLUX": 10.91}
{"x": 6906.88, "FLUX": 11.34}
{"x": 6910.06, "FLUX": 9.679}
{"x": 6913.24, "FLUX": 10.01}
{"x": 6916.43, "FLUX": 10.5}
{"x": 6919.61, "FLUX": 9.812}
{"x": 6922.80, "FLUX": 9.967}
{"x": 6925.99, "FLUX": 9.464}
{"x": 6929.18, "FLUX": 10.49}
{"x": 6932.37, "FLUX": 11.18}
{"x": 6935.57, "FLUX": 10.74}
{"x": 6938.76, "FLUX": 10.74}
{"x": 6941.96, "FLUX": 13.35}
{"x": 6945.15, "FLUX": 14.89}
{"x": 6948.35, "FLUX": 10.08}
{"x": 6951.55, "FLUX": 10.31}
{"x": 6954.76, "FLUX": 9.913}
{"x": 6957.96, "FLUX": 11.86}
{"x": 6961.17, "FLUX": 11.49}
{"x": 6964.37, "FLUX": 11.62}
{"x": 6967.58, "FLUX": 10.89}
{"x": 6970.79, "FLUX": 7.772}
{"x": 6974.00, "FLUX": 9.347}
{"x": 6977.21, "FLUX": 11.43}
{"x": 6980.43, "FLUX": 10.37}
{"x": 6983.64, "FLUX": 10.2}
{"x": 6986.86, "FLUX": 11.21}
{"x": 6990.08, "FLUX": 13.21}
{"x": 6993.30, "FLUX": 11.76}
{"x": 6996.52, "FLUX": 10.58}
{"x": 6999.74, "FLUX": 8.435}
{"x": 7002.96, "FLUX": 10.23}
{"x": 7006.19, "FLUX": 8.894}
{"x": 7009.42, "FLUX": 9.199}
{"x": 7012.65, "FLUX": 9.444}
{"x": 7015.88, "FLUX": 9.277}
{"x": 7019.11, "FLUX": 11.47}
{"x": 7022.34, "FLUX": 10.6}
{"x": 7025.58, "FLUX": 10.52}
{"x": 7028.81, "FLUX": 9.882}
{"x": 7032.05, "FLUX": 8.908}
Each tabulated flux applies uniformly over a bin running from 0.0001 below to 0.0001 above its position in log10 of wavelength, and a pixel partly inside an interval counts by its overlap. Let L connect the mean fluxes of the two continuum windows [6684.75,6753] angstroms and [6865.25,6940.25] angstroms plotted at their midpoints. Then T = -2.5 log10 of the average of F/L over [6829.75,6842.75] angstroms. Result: 0.05 mag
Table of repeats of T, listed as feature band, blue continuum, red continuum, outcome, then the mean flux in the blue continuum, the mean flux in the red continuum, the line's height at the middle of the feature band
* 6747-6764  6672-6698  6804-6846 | -0.04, 10.2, 9.73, 9.95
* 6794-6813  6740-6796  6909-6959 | 0.02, 9.84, 10.8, 10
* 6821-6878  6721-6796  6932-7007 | 0.09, 10.1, 10.9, 10.4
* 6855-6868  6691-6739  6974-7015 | 0.09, 10.4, 10.3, 10.4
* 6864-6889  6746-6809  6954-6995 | 0.03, 9.83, 10.9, 10.4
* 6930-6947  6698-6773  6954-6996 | -0.12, 10.2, 10.9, 10.8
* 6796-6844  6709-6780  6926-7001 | 0.08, 10.1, 10.9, 10.4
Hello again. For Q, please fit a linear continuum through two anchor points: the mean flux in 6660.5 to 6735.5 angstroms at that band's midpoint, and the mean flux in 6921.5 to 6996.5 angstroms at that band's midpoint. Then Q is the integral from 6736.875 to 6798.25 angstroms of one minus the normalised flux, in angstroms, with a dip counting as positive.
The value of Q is 3.39 angstroms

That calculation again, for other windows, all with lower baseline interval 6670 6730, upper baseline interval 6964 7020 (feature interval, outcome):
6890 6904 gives 0.4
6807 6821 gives 0.3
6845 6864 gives 2.0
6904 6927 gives 0.2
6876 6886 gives 0.2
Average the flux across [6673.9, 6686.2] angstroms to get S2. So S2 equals 9.84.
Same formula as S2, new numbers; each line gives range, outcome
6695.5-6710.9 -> 10.1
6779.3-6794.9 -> 9.91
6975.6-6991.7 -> 11.3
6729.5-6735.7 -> 9.74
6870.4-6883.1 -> 9.73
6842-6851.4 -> 10.2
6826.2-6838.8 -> 9.59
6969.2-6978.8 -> 9.52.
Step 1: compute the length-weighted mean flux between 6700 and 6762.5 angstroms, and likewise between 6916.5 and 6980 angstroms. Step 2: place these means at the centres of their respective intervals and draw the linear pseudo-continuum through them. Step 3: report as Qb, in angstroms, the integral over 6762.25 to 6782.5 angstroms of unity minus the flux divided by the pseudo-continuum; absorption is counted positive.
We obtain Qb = 2.2 angstroms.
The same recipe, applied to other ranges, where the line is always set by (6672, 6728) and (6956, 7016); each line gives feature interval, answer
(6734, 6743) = -0.5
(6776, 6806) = 2.0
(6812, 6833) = 1.6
